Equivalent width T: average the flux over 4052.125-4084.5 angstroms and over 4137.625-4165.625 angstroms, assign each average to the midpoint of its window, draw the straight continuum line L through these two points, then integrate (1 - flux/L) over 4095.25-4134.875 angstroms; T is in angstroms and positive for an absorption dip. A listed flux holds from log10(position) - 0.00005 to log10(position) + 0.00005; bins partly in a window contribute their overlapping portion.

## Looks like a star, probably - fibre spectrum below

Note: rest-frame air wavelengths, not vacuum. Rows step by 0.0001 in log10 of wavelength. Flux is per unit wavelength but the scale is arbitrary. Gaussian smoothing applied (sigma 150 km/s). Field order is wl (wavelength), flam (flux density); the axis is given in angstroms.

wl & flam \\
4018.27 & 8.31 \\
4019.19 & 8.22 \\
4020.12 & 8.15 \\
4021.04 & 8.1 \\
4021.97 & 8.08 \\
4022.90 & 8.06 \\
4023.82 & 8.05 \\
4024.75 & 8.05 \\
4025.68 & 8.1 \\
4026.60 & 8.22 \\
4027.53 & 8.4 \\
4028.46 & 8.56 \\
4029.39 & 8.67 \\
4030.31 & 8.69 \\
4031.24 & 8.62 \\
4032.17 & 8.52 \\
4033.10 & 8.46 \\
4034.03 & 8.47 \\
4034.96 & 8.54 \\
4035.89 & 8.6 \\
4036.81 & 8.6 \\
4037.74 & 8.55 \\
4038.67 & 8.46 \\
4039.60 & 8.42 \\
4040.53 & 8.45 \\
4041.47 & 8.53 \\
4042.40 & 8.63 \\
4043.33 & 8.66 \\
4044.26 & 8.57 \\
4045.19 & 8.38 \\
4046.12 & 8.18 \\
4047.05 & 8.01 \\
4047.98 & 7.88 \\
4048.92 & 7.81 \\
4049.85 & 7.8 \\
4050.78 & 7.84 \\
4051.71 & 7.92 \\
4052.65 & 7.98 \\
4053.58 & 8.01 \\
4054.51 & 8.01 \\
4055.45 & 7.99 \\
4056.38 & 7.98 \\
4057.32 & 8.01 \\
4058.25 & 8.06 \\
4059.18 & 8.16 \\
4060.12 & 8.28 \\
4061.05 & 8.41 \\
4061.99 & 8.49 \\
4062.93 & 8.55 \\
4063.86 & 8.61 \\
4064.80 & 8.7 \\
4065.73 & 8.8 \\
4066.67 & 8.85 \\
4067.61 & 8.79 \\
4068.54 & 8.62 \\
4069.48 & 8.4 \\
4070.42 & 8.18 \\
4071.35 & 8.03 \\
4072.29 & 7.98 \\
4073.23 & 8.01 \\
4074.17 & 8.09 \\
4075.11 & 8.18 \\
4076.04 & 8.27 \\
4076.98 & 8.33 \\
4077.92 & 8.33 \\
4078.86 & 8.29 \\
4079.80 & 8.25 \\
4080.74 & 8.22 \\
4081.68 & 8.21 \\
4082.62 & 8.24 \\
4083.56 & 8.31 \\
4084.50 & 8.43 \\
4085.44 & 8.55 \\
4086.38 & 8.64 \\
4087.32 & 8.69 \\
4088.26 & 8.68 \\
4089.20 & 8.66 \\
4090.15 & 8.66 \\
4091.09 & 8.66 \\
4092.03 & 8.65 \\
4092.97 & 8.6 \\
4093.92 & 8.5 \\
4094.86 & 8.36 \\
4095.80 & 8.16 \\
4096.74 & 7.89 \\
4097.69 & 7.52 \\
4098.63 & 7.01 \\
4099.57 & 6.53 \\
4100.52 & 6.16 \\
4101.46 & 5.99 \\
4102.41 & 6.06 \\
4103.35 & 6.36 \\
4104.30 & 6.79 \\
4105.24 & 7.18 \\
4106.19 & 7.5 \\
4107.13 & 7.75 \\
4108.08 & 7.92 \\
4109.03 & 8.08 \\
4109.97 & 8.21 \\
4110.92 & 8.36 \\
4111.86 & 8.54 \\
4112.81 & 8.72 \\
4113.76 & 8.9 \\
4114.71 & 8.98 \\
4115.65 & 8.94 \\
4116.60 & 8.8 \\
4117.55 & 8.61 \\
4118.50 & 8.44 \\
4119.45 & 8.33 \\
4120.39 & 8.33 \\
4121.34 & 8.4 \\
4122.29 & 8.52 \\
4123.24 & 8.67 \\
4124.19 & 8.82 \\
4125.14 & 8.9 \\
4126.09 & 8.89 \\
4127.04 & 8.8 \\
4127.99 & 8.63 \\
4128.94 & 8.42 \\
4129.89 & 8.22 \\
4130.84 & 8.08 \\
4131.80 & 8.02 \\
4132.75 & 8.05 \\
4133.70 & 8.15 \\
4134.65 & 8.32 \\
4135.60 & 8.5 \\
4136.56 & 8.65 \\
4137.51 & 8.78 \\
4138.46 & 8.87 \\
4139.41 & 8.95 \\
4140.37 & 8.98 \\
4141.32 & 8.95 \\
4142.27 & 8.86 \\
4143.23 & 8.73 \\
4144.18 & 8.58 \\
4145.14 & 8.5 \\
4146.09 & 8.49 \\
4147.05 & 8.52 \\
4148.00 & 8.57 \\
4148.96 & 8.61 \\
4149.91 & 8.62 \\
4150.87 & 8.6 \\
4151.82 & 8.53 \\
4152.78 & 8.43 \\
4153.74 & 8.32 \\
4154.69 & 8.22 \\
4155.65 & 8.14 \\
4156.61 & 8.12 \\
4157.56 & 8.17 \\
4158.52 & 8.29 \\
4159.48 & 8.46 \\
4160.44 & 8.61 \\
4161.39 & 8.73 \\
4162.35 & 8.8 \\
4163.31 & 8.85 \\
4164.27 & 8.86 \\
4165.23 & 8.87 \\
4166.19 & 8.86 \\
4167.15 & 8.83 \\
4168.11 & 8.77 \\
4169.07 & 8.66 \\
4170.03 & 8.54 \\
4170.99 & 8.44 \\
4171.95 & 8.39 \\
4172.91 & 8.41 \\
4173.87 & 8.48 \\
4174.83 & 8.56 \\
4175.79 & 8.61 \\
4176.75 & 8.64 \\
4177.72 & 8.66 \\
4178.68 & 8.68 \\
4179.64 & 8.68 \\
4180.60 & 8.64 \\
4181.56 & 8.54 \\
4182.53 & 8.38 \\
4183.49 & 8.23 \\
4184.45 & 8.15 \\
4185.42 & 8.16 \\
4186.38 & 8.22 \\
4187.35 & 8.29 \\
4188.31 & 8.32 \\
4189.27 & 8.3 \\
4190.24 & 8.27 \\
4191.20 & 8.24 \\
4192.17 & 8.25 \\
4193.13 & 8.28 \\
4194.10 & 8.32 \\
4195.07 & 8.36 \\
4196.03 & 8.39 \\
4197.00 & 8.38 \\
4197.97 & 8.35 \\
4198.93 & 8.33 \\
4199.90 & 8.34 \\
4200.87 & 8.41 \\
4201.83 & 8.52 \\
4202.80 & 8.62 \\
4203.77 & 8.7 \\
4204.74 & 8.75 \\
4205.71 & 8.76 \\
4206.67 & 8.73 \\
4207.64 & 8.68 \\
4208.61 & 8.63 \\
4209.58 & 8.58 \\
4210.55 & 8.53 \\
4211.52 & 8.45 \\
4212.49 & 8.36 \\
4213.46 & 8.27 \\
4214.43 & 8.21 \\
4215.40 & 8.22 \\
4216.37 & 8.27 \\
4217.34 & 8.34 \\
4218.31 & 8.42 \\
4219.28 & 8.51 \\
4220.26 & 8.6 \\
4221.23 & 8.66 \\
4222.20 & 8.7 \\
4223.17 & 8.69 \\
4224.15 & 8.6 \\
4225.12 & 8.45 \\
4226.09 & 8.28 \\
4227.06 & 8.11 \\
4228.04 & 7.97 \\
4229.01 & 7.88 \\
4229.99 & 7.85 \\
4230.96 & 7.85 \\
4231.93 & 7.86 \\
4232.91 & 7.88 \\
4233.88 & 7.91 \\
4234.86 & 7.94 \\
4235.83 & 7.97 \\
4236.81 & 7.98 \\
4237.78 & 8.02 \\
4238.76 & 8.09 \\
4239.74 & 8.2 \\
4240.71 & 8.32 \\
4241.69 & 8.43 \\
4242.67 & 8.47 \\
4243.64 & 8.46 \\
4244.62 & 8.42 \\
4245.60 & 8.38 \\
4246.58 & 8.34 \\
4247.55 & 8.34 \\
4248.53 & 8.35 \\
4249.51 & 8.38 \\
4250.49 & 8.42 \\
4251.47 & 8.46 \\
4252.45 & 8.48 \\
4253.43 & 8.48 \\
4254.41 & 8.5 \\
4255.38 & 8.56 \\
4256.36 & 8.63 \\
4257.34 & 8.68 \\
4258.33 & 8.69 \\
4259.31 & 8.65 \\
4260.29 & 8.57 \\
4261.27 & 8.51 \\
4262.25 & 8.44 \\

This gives 2.1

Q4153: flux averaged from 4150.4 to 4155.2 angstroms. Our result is 8.42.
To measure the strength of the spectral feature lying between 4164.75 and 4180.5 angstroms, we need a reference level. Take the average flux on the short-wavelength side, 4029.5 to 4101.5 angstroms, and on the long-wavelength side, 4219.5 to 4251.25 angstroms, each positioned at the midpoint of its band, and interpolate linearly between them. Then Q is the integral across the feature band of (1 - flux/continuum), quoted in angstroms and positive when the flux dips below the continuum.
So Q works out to -0.73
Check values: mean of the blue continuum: 8.26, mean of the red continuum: 8.25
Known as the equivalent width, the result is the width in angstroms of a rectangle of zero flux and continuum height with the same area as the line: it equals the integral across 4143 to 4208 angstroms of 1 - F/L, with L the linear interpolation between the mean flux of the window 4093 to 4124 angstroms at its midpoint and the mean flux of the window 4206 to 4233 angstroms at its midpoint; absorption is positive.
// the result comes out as -2.5 angstroms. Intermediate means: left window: 7.91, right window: 8.35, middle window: 8.5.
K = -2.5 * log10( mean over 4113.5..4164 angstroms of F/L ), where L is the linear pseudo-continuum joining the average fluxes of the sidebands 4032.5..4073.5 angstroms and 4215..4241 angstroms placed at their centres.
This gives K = -0.04 mag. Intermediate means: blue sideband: 8.31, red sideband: 8.21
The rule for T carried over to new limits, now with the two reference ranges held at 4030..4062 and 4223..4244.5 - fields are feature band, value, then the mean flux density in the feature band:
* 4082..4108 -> 1.4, 7.8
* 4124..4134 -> -0.3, 8.45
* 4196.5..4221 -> -1.0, 8.48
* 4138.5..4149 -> -0.6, 8.71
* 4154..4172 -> -0.8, 8.56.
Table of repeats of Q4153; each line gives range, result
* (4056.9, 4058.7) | 8.05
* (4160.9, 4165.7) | 8.83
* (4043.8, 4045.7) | 8.48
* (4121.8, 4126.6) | 8.76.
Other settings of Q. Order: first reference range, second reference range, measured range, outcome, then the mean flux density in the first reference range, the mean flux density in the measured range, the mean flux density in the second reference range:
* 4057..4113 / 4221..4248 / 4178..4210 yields -1.02 angstroms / 8.09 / 8.44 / 8.21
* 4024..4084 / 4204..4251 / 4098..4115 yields 1.70 angstroms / 8.31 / 7.49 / 8.32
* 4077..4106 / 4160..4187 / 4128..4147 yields -0.59 angstroms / 7.89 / 8.53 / 8.58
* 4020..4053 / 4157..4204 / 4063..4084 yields 0.00 angstroms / 8.31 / 8.35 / 8.48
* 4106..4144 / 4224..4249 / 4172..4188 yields -0.21 angstroms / 8.52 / 8.46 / 8.16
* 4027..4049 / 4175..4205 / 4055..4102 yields 1.38 angstroms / 8.45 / 8.2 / 8.42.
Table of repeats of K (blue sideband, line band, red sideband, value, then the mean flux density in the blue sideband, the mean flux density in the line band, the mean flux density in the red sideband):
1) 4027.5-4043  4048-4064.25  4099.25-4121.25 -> 0.032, 8.54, 8.1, 7.82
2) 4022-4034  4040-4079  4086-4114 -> -0.017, 8.36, 8.26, 7.85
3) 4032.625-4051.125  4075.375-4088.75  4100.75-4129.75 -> -0.020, 8.35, 8.39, 8.15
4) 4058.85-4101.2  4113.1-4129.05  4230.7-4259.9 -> -0.052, 8.25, 8.68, 8.31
